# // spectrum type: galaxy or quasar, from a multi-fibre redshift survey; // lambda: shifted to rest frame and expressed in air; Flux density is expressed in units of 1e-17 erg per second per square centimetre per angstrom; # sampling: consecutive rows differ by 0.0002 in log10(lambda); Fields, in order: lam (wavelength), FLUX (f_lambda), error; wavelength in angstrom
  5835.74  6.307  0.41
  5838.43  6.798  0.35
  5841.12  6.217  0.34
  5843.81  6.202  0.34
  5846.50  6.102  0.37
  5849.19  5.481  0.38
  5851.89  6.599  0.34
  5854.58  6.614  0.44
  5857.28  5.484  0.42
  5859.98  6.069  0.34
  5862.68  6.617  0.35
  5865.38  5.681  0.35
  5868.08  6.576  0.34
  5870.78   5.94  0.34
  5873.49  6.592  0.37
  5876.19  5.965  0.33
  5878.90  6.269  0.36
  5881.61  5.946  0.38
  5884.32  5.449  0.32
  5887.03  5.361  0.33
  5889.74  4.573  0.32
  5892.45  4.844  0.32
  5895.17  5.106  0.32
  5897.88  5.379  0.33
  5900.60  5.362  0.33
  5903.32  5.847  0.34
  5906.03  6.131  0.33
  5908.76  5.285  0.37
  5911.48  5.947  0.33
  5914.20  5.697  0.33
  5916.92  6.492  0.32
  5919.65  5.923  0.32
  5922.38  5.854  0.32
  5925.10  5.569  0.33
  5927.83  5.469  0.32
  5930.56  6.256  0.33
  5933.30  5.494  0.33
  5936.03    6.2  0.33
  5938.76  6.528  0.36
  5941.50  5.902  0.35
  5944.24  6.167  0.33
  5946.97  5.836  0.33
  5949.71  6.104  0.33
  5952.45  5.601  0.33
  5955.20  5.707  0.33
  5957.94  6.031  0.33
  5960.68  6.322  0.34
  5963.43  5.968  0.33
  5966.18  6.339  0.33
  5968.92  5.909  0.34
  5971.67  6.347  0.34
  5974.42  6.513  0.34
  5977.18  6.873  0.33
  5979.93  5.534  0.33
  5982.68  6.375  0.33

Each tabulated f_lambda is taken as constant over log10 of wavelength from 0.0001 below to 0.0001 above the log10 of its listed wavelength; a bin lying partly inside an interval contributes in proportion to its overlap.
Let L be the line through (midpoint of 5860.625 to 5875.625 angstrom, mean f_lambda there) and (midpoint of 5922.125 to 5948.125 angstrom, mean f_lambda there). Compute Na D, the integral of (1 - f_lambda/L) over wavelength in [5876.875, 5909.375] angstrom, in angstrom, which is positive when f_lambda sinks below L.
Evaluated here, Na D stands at 3.5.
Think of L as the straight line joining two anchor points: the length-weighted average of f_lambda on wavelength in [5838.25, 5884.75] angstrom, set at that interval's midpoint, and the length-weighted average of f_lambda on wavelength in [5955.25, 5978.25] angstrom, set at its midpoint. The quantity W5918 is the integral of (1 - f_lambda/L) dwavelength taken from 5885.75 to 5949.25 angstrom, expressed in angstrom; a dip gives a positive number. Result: 5.0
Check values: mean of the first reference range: 6.14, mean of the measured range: 5.71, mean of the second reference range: 6.25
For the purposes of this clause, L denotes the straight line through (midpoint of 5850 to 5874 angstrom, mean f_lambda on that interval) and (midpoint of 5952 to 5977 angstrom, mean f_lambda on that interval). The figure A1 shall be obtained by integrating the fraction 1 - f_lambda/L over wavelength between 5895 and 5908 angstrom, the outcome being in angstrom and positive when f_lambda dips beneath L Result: 1.2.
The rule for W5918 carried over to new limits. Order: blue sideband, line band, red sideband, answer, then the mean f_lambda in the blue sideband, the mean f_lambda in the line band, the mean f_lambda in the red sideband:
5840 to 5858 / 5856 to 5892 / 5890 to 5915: -0.3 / 6.12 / 5.86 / 5.47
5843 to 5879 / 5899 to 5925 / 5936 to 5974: 1.2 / 6.15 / 5.82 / 6.08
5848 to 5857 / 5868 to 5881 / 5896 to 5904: -0.8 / 6.15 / 6.22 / 5.47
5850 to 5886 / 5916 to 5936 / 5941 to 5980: 0.8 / 6.12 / 5.87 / 6.1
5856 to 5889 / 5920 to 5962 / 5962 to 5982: 1.4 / 5.97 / 5.94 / 6.22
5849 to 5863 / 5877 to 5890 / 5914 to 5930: 0.9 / 6.16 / 5.62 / 5.87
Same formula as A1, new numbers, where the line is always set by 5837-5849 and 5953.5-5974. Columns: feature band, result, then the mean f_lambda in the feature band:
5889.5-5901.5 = 2.1 angstrom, 5.09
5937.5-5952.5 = 0.2 angstrom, 6.06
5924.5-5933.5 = 0.6 angstrom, 5.73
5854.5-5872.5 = 0.3 angstrom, 6.11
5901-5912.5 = 0.8 angstrom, 5.76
